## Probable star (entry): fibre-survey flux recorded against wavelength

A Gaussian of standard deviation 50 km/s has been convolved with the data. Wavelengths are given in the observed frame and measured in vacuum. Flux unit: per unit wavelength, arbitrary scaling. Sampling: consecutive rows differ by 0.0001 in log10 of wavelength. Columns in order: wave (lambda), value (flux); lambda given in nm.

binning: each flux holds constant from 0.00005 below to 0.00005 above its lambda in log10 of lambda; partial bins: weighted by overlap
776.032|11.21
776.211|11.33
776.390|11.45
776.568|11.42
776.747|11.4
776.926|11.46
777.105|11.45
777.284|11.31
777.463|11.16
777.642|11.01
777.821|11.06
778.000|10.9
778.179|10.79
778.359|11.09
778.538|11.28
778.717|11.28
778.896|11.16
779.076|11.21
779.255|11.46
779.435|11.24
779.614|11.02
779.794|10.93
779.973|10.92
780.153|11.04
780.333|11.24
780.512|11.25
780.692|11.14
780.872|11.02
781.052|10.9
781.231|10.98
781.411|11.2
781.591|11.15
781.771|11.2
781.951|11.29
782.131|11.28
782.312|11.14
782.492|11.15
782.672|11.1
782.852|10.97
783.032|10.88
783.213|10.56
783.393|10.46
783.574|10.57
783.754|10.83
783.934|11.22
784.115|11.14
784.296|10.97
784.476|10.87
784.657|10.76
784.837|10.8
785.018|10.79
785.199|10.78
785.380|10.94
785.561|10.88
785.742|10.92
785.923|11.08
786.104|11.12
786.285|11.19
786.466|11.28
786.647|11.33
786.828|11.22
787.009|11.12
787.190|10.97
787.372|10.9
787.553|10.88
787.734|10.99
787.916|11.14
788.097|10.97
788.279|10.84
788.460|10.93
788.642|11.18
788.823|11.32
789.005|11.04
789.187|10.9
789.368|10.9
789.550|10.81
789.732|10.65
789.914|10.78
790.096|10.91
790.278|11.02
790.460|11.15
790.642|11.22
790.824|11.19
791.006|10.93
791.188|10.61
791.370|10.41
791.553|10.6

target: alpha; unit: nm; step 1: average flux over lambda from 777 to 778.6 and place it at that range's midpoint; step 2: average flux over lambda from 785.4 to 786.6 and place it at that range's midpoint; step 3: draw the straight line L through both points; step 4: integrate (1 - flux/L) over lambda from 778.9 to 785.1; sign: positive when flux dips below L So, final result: 0.04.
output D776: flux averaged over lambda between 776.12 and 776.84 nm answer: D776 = 11.4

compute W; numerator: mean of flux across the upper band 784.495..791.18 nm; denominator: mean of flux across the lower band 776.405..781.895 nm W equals 0.98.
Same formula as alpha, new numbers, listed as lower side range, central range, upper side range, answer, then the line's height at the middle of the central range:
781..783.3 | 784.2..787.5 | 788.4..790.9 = 0.01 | 11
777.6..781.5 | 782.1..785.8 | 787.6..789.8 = 0.05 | 11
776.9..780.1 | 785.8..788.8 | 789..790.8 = -0.02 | 11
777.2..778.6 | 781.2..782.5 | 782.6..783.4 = -0.04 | 10.9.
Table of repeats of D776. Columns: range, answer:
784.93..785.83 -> 10.9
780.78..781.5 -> 11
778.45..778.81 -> 11.3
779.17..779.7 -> 11.2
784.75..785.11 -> 10.8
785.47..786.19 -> 11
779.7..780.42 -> 11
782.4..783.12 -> 11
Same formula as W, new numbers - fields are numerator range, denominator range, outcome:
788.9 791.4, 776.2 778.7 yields 0.97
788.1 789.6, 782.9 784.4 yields 1.01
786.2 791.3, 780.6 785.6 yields 1.00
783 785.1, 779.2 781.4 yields 0.98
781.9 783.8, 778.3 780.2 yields 0.98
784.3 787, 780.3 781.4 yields 0.99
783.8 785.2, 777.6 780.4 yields 0.98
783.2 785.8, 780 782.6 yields 0.97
